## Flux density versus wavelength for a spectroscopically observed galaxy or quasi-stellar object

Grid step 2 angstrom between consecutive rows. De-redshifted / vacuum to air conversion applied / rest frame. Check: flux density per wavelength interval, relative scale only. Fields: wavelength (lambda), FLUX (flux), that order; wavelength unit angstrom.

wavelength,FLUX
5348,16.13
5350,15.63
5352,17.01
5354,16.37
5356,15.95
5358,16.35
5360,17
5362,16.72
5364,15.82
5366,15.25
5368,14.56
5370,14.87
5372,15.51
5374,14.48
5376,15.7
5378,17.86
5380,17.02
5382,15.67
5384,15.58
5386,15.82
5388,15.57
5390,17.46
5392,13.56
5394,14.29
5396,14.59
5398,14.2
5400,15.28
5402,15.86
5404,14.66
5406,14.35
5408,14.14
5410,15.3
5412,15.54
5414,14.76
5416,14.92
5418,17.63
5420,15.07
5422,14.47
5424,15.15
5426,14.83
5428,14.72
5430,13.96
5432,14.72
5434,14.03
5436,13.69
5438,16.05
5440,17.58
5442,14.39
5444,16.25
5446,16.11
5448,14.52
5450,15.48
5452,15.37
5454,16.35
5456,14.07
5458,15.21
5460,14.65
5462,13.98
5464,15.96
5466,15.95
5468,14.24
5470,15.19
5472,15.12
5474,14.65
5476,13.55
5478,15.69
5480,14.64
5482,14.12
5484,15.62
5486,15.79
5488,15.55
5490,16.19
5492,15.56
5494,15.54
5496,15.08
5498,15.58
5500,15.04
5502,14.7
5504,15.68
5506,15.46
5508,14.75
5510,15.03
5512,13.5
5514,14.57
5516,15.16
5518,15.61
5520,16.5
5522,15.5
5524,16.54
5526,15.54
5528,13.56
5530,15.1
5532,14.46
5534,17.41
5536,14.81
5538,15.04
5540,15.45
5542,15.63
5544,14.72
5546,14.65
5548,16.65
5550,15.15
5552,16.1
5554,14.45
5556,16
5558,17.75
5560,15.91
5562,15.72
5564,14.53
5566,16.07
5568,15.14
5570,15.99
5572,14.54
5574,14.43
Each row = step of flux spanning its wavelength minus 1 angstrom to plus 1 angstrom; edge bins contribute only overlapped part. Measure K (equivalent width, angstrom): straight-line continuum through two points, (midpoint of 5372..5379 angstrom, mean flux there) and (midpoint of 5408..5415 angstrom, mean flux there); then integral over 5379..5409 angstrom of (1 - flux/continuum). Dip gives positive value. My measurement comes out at 0.6 angstrom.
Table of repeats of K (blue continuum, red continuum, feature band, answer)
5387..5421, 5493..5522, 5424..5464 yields 0.2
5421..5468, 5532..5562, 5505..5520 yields 0.5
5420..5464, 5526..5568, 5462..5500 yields 0.0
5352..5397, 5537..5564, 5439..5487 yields 1.5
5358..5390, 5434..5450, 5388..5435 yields 2.1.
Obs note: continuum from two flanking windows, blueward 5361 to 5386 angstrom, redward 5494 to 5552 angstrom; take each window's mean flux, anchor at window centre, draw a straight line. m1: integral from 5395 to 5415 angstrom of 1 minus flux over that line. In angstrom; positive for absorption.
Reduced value 1.00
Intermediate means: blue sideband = 15.8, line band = 14.9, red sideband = 15.3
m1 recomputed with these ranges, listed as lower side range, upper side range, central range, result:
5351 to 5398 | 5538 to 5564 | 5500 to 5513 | 0.65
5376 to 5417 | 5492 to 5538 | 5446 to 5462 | 0.21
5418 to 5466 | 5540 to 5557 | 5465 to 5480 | 0.32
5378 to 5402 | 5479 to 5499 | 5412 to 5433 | 0.55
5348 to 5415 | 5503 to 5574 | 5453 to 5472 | 0.48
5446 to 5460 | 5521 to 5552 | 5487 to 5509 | -0.12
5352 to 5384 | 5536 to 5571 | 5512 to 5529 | 0.40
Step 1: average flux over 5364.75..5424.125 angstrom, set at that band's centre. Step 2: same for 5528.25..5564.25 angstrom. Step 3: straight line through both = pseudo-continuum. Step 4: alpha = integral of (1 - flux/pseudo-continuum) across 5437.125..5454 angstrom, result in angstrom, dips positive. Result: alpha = -0.4 angstrom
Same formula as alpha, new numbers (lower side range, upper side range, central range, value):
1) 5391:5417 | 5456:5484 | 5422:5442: -0.2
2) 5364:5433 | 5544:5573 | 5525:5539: 0.4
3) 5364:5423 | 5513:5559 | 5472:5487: 0.5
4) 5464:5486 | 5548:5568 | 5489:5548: 0.4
